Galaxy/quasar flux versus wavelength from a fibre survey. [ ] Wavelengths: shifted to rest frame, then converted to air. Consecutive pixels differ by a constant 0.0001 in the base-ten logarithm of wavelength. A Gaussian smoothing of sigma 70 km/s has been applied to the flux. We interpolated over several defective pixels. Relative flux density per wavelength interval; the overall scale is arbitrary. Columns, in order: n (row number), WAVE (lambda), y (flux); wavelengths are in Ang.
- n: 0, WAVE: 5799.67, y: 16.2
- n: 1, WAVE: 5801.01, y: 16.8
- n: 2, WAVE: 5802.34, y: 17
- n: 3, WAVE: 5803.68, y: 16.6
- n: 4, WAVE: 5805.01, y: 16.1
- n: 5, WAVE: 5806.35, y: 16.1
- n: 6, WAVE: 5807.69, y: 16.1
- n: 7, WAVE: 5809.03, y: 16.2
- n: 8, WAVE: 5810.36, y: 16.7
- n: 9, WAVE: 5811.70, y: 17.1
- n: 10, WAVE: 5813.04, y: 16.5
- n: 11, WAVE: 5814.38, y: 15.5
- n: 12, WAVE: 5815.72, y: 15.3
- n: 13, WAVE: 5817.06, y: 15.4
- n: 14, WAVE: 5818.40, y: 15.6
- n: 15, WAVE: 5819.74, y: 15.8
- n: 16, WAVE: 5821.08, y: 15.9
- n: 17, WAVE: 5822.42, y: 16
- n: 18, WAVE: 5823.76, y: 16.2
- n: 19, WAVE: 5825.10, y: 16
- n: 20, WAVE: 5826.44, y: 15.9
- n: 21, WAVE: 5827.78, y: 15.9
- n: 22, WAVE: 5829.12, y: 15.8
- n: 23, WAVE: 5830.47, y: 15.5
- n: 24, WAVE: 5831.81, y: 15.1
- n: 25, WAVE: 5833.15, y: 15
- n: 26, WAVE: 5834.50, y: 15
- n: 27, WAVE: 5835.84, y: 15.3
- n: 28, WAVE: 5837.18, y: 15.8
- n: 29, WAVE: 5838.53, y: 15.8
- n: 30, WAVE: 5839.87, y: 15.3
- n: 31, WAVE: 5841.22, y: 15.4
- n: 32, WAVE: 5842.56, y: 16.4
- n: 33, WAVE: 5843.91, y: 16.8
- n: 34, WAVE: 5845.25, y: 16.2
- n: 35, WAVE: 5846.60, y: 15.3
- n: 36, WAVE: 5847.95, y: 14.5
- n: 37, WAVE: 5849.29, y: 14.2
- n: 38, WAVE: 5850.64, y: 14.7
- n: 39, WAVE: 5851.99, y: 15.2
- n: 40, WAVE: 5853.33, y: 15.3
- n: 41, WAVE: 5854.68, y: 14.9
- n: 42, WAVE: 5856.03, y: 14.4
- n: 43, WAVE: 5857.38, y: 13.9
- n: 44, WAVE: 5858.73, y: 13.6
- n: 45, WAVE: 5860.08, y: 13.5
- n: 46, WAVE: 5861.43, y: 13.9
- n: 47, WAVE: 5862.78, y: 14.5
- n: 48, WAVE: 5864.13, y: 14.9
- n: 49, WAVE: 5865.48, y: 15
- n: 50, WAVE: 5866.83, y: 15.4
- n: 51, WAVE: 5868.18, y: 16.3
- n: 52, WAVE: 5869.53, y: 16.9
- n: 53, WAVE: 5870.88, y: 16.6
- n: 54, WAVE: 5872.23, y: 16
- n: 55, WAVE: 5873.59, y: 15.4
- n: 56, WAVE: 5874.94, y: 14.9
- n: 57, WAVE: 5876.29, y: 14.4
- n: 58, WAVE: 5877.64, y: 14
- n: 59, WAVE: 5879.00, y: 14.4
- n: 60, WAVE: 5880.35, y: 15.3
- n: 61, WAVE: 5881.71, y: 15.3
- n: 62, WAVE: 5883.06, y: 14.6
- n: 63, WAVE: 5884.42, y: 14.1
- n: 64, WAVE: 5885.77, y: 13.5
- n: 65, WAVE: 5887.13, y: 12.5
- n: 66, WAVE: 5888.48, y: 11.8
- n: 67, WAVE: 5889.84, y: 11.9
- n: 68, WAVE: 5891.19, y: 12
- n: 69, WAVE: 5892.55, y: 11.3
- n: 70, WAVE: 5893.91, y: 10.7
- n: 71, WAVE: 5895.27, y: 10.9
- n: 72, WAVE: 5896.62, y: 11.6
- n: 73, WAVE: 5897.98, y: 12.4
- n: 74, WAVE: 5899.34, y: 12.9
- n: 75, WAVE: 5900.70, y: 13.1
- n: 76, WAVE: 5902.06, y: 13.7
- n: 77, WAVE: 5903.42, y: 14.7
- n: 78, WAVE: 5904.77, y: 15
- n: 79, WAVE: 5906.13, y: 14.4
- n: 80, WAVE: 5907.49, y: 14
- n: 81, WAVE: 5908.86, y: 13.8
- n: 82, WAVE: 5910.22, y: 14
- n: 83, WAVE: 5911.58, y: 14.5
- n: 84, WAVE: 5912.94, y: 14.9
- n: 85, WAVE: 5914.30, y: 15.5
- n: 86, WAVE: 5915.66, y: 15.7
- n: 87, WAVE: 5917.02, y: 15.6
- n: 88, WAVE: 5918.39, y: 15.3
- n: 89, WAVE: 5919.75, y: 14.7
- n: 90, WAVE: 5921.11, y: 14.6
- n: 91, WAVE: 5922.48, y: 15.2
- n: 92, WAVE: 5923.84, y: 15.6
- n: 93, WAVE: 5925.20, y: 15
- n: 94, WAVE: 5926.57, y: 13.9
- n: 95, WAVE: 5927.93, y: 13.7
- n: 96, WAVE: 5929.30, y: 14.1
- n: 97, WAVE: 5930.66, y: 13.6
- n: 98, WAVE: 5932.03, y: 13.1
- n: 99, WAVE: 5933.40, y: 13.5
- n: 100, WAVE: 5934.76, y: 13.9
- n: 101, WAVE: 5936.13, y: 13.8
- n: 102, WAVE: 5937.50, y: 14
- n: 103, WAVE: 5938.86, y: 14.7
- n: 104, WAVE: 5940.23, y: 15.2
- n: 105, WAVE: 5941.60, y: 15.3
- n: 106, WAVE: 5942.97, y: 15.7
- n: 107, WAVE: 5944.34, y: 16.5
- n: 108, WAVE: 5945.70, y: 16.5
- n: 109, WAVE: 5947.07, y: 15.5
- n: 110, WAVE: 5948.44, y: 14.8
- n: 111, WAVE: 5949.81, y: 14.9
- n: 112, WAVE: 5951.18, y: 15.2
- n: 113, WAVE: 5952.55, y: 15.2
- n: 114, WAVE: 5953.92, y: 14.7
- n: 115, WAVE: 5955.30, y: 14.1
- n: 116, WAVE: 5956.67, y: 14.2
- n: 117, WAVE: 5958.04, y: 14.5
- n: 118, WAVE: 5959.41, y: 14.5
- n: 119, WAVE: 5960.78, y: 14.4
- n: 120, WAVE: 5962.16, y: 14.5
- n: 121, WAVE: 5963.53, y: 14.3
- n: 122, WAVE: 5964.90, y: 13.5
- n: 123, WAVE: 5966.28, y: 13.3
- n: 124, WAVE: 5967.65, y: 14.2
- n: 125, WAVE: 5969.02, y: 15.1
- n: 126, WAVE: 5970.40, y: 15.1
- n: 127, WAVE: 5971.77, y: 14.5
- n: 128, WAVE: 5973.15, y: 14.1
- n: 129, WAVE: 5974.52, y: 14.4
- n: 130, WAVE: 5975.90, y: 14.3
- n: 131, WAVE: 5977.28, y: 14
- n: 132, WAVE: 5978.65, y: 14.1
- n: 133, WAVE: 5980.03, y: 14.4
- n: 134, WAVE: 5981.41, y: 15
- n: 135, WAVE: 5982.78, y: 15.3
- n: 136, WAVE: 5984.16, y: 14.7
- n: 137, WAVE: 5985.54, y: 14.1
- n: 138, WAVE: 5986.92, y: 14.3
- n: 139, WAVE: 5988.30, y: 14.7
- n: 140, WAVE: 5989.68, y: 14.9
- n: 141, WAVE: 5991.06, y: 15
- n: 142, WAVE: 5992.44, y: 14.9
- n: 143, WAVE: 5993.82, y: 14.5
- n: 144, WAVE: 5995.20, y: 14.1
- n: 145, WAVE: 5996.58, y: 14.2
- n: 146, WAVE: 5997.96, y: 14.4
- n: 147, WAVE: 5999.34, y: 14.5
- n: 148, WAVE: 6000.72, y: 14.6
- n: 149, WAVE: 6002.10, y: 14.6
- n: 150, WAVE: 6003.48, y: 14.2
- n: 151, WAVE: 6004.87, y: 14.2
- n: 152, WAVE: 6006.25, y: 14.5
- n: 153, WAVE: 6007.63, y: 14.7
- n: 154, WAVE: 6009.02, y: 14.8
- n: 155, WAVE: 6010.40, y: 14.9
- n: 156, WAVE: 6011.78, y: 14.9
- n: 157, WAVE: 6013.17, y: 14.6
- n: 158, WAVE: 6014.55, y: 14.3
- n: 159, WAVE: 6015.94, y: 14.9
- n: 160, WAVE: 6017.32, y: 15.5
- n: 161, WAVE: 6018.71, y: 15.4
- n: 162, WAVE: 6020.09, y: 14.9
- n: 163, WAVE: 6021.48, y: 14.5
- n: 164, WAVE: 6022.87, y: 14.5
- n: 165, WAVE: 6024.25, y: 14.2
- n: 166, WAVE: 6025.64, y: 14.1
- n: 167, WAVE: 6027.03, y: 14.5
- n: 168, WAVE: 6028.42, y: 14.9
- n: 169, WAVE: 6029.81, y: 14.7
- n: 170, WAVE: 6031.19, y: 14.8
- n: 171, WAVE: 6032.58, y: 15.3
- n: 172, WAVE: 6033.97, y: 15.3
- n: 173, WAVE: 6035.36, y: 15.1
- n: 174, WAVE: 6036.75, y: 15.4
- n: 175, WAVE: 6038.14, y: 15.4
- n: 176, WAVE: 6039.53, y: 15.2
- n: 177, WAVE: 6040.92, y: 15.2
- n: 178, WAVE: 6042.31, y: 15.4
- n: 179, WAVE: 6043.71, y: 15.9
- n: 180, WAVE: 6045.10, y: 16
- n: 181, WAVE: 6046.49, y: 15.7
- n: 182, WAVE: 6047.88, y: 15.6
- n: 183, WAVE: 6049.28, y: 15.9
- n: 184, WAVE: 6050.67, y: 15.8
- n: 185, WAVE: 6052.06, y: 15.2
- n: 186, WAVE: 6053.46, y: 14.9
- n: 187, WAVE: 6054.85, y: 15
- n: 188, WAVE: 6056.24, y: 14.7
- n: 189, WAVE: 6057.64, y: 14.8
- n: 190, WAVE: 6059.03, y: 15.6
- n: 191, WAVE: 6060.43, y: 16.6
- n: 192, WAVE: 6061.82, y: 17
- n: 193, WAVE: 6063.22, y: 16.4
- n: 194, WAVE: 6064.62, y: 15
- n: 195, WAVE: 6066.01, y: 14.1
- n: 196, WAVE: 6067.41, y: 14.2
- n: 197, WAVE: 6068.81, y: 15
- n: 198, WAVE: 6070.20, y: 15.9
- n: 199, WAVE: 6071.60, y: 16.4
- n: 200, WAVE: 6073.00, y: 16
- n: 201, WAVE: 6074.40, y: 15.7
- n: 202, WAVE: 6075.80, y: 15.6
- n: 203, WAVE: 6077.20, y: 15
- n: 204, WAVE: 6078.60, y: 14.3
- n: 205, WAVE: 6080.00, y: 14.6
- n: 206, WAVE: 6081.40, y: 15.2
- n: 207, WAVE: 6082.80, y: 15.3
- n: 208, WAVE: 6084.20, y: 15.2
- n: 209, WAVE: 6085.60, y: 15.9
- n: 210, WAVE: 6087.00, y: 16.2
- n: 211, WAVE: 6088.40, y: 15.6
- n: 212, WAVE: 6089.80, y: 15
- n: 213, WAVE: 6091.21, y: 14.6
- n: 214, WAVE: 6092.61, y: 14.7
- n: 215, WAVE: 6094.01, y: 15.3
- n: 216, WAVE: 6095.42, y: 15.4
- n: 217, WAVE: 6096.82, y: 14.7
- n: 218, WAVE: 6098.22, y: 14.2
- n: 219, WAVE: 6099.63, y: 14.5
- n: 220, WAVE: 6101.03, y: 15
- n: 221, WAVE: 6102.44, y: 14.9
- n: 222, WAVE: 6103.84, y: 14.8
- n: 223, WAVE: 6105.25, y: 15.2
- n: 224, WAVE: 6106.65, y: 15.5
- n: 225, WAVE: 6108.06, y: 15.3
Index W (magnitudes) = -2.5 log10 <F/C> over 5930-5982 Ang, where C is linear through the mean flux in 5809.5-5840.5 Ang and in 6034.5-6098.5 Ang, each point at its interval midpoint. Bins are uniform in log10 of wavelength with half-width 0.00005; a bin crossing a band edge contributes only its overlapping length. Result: 0.072 mag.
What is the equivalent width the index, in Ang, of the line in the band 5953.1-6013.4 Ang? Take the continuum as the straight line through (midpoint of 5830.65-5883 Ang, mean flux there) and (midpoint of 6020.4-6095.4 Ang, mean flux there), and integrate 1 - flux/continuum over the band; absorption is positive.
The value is 2.9 Ang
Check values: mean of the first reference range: 15.1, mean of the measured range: 14.5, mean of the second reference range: 15.3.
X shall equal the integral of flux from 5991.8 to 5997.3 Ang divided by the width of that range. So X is 14.4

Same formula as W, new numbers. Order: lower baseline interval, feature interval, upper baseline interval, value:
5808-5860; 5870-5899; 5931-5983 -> 0.12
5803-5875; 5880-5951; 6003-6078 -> 0.09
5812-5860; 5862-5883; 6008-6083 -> 0.01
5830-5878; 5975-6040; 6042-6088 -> 0.05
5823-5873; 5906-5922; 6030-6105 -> 0.04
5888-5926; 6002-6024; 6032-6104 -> 0.01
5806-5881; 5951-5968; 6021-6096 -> 0.07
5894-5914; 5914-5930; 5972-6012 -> -0.09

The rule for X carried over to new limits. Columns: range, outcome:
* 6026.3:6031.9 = 14.7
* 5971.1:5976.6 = 14.3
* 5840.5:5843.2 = 15.9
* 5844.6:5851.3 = 15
